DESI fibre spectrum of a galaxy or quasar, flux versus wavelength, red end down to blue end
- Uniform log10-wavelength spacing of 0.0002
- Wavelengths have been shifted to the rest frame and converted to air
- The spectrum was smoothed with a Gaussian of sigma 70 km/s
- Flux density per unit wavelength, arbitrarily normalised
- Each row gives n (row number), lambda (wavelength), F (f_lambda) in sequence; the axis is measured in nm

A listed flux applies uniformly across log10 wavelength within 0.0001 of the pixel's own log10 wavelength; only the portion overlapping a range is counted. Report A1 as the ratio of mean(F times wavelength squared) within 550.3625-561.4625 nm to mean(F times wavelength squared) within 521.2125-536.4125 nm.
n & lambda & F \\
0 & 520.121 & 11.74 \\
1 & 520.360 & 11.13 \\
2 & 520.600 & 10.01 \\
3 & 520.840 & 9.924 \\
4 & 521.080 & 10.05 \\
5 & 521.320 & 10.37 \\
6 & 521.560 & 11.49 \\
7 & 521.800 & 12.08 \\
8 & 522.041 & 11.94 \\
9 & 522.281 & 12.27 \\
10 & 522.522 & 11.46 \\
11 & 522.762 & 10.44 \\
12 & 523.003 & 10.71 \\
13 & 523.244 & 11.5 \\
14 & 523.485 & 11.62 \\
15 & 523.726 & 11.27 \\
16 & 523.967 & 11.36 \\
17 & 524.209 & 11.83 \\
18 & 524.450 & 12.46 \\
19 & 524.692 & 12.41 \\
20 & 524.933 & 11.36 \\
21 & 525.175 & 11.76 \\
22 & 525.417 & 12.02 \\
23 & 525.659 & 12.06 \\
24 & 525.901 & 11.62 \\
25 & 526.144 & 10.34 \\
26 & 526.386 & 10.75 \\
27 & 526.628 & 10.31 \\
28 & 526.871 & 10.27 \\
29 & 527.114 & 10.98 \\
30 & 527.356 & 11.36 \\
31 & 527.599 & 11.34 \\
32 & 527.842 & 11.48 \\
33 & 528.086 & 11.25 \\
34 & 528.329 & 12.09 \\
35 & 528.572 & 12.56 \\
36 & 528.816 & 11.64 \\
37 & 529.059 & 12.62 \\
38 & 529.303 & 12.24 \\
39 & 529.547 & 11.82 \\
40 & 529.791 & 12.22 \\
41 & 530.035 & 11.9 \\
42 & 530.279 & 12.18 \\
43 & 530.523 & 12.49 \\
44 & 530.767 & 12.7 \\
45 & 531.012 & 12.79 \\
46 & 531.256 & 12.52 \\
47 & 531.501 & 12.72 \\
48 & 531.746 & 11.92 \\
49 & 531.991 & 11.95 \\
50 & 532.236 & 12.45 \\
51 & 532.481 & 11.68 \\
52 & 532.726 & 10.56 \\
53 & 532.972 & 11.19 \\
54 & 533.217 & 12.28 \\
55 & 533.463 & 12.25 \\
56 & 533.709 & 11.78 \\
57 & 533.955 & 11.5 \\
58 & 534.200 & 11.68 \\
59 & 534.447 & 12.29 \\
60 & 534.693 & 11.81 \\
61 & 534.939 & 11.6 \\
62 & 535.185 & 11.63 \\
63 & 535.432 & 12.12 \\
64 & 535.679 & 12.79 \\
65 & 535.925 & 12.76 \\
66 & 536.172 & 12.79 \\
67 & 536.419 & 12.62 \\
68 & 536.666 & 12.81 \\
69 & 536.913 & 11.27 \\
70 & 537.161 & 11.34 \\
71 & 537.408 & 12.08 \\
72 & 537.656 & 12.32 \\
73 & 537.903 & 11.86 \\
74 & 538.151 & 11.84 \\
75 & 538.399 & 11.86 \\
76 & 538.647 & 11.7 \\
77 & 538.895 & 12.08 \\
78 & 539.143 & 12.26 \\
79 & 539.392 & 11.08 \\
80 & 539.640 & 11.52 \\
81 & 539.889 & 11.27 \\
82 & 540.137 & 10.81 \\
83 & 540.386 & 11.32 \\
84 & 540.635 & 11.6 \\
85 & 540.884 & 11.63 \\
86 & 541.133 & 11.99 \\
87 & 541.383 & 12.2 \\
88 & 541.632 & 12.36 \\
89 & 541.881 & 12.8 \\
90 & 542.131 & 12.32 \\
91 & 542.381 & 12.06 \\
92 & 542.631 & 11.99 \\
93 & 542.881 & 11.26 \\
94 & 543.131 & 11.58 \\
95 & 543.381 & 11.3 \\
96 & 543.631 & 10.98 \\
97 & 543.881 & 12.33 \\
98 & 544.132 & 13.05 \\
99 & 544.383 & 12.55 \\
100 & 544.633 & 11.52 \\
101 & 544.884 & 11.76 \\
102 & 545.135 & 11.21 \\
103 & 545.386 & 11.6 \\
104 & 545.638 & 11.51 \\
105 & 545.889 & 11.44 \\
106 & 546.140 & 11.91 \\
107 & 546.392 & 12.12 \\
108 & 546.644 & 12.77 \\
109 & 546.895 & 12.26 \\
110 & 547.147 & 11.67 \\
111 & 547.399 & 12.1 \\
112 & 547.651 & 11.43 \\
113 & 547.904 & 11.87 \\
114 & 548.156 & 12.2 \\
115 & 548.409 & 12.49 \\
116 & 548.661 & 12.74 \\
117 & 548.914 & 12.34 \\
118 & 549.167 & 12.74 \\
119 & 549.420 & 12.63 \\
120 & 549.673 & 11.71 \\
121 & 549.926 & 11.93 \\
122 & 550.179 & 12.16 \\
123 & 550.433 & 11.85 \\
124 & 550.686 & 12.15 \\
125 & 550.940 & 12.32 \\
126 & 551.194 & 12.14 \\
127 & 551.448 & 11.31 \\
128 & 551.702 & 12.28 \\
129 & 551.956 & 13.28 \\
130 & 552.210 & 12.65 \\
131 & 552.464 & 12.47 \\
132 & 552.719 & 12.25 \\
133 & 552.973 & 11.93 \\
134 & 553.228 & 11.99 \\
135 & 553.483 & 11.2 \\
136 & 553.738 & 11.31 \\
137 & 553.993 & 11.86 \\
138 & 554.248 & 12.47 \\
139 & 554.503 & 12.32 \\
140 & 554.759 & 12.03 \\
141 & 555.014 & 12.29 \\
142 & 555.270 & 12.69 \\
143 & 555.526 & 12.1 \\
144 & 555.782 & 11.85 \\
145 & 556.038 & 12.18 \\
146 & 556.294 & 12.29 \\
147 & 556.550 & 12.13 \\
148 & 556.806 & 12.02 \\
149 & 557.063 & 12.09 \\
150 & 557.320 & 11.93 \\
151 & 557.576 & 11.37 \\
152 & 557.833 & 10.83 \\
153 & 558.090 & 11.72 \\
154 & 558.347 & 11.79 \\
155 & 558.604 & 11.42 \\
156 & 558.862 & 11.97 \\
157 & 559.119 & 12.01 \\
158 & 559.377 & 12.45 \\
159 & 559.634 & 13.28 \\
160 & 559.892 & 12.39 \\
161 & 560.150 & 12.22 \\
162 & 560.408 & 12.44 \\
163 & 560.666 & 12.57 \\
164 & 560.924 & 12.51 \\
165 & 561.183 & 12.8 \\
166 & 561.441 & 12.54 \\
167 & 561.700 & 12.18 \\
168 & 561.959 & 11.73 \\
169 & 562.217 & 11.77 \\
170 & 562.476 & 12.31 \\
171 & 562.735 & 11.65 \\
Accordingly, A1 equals 1.14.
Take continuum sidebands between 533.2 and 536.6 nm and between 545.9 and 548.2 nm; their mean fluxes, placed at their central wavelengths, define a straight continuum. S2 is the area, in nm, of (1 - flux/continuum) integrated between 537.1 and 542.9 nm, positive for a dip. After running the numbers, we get 0.12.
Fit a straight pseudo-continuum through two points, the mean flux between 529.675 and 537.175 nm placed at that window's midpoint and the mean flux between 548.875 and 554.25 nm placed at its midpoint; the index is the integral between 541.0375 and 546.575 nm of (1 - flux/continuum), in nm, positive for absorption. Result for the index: 0.09 nm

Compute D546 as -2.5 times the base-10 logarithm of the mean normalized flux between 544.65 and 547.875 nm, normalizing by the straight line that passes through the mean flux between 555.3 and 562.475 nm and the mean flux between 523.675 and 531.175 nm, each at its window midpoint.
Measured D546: 0.01 mag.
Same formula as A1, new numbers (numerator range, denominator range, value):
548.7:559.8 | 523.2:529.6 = 1.16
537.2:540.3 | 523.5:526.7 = 1.07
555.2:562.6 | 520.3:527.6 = 1.23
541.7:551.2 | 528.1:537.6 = 1.05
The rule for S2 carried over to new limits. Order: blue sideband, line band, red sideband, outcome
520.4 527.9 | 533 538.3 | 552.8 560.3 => -0.24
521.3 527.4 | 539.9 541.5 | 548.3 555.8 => 0.04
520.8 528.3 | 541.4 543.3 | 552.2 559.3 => -0.06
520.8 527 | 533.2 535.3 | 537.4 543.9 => -0.04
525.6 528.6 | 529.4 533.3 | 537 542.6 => -0.23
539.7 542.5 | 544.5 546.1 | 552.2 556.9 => 0.05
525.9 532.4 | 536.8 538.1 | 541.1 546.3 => 0.01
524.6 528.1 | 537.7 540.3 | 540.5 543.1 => 0.05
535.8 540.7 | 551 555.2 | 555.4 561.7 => -0.02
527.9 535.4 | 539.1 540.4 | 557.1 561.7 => 0.08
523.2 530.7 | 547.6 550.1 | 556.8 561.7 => -0.05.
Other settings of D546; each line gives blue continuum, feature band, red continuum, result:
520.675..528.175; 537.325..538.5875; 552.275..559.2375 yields -0.037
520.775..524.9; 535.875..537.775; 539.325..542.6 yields -0.048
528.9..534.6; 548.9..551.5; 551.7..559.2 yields -0.009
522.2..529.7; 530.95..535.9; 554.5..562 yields -0.029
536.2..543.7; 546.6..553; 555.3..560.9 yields -0.023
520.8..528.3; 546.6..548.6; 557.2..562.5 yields -0.024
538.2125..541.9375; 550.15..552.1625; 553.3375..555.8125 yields -0.023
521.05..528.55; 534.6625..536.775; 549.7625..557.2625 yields -0.061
